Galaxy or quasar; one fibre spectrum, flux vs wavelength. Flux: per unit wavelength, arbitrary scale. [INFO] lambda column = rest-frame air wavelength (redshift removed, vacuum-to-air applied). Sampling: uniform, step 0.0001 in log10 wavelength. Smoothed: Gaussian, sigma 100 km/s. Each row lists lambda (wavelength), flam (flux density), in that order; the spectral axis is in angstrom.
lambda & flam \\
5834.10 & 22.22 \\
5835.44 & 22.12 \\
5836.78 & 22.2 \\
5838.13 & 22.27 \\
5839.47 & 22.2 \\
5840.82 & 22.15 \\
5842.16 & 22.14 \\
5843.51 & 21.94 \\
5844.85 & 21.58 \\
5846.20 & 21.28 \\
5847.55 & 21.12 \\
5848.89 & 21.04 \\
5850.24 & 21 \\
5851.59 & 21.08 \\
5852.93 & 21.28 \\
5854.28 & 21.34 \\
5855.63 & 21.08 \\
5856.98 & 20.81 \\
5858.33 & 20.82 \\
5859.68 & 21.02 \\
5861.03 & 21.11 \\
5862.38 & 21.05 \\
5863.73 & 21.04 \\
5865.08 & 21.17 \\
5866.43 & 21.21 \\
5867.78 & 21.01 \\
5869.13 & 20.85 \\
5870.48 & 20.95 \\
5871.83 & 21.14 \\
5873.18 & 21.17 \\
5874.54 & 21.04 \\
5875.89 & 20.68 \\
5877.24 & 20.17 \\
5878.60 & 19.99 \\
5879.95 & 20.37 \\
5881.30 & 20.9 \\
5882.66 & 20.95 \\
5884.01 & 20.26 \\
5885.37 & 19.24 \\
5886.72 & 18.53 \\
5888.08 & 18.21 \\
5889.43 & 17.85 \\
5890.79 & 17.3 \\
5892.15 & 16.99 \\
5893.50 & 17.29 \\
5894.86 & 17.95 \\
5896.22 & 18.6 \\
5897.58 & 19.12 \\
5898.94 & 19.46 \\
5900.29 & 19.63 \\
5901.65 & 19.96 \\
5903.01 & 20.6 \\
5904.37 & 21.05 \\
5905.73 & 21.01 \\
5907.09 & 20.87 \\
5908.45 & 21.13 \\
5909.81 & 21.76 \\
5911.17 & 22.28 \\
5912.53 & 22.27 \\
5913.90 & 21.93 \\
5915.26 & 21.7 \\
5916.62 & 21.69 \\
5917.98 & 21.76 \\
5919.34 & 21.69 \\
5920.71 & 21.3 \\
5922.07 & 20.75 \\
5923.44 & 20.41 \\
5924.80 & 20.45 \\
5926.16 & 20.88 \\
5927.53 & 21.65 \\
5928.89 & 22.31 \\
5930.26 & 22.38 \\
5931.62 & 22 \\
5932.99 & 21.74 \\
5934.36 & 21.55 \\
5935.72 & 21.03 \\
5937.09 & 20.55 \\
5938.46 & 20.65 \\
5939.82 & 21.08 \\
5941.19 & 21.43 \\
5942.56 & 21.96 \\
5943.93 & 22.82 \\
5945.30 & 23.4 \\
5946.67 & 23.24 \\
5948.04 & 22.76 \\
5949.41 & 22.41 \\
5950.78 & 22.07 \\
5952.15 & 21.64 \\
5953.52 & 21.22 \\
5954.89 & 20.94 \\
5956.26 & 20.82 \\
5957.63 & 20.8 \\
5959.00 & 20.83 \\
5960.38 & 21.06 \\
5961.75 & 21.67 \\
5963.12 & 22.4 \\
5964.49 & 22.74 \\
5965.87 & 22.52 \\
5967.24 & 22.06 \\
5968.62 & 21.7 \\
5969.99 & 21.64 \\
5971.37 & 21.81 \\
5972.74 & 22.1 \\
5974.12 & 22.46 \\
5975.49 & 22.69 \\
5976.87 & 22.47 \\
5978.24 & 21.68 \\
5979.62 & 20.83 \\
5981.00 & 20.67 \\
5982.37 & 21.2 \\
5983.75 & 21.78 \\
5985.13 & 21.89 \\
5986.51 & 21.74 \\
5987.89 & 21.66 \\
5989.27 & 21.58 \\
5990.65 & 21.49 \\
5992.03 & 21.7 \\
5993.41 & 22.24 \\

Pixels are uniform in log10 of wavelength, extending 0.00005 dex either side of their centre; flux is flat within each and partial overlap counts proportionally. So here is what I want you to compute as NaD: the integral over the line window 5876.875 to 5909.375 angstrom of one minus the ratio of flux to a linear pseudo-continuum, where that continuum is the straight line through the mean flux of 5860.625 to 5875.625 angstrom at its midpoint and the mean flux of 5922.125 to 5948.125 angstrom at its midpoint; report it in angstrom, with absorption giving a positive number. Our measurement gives 2.7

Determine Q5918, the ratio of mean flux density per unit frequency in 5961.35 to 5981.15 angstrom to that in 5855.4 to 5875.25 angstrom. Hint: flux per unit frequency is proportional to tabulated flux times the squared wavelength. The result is 1.1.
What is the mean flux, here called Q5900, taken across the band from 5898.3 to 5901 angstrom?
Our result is 19.6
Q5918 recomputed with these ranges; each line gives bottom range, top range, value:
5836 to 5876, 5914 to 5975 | 1.05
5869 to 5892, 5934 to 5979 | 1.13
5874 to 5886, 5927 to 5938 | 1.08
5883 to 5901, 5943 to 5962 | 1.20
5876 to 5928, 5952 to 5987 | 1.10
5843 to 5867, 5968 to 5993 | 1.07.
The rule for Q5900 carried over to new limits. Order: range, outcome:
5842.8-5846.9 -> 21.6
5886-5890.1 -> 18.2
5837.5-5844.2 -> 22.2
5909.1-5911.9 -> 22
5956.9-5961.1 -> 20.9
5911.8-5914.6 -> 22.1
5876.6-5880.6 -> 20.2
